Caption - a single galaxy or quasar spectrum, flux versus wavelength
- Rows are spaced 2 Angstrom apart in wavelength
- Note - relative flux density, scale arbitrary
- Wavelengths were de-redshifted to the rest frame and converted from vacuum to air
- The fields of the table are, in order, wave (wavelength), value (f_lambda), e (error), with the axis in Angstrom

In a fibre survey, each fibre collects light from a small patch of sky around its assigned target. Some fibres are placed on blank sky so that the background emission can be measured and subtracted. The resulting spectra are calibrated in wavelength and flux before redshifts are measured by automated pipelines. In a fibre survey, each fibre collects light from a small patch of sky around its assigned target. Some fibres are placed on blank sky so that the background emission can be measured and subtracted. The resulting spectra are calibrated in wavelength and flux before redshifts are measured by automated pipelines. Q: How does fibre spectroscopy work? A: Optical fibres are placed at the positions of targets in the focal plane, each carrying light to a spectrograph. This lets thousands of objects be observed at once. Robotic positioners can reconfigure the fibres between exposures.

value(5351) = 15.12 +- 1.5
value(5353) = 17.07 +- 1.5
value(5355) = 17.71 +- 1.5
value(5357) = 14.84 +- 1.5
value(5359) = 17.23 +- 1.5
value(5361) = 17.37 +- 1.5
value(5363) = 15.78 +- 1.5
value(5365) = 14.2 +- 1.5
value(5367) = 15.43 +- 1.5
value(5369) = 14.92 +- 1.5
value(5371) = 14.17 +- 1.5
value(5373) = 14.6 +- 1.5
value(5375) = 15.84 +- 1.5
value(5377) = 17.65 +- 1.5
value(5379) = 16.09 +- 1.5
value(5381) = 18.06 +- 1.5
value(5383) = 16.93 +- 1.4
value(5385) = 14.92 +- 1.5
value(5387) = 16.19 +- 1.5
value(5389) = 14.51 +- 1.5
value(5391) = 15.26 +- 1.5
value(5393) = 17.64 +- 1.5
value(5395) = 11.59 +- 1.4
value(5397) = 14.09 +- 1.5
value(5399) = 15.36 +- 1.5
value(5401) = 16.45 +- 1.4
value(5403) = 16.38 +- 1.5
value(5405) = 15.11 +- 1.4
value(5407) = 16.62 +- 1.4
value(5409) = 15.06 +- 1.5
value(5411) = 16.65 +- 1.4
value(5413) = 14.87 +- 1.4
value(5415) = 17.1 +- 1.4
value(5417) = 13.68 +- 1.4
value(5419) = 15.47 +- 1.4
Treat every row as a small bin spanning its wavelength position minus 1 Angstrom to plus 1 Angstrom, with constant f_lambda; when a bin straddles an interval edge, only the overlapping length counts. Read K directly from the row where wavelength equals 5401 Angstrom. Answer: 16.45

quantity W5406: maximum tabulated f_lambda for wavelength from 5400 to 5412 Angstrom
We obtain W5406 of 16.65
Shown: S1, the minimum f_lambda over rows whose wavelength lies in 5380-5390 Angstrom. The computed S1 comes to 14.51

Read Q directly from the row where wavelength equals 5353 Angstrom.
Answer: 17.07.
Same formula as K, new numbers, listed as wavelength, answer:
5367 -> 15.43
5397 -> 14.09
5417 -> 13.68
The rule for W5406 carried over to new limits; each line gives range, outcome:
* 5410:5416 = 17.1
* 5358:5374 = 17.37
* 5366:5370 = 15.43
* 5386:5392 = 16.19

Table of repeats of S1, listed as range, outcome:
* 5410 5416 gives 14.87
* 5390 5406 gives 11.59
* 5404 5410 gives 15.06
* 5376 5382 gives 16.09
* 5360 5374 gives 14.17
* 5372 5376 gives 14.6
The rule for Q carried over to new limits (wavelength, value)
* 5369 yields 14.92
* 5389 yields 14.51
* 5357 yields 14.84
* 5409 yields 15.06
